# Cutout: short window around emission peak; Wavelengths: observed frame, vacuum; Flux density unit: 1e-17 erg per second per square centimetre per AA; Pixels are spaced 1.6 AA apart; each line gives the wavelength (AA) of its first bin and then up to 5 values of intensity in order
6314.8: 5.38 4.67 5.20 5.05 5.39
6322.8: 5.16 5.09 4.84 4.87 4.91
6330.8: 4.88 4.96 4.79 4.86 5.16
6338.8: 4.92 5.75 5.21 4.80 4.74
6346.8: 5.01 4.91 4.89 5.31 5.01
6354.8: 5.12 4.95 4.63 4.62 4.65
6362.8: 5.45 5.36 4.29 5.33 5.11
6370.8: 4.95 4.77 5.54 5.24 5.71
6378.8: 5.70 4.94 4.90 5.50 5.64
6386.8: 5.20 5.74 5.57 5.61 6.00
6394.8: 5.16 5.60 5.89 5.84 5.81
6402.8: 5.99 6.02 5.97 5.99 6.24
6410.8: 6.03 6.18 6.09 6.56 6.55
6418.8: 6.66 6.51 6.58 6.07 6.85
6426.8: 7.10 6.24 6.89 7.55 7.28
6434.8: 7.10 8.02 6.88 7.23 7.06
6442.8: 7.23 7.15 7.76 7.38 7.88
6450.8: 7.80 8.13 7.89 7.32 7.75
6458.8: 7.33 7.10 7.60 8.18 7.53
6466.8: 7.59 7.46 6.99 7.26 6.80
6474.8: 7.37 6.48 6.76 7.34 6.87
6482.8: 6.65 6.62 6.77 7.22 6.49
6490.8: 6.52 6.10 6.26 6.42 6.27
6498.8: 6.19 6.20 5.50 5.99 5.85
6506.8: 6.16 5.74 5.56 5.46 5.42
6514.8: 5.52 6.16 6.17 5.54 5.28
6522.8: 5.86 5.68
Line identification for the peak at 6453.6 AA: Mg II 2798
